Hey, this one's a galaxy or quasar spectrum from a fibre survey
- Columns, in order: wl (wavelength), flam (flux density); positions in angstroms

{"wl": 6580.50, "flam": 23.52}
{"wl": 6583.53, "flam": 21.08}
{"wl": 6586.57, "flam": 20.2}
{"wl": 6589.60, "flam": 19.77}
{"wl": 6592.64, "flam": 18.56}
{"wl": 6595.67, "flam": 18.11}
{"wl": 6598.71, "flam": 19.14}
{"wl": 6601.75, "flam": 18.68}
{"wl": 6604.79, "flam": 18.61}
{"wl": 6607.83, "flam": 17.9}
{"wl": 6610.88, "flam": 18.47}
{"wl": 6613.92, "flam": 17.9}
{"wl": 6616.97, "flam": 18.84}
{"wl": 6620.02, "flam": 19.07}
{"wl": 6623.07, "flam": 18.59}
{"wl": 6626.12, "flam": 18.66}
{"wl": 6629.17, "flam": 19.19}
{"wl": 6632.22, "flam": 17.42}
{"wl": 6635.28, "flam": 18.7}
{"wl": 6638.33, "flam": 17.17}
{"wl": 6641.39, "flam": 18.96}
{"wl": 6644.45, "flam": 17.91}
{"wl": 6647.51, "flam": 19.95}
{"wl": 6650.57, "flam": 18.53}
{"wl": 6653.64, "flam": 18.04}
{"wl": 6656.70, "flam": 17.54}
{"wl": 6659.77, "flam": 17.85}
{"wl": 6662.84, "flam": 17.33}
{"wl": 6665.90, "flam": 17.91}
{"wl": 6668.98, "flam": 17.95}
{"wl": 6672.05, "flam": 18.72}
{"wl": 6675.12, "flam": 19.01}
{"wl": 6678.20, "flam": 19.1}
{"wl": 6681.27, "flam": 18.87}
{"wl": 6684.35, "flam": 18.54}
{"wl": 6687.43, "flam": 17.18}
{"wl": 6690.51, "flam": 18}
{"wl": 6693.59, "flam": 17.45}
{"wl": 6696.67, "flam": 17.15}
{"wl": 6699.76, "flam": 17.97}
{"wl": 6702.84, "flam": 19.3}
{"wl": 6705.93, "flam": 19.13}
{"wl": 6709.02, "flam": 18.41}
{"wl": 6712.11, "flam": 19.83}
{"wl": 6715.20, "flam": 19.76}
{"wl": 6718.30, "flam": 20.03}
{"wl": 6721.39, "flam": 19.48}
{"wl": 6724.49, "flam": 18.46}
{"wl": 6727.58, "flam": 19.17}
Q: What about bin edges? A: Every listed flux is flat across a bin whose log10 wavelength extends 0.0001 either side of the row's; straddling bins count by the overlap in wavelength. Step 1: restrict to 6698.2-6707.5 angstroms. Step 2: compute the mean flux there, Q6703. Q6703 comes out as 18.8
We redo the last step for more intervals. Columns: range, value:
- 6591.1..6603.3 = 18.6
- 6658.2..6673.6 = 18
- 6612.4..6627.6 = 18.6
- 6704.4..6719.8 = 19.4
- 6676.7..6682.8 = 19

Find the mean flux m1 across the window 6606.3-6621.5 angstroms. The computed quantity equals 18.4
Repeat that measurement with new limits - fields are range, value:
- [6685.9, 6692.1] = 17.6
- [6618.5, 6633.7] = 18.6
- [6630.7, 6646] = 18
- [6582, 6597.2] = 19.5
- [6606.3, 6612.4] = 18.2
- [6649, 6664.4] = 17.9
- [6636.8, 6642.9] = 18.1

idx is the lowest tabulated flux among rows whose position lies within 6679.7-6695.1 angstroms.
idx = 17.18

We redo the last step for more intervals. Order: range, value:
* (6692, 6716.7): 17.15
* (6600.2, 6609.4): 17.9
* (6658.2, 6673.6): 17.33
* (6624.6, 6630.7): 18.66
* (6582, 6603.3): 18.11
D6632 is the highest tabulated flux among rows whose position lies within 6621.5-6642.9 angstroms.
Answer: 19.19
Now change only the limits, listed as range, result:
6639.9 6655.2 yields 19.95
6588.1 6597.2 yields 19.77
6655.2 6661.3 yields 17.85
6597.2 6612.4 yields 19.14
